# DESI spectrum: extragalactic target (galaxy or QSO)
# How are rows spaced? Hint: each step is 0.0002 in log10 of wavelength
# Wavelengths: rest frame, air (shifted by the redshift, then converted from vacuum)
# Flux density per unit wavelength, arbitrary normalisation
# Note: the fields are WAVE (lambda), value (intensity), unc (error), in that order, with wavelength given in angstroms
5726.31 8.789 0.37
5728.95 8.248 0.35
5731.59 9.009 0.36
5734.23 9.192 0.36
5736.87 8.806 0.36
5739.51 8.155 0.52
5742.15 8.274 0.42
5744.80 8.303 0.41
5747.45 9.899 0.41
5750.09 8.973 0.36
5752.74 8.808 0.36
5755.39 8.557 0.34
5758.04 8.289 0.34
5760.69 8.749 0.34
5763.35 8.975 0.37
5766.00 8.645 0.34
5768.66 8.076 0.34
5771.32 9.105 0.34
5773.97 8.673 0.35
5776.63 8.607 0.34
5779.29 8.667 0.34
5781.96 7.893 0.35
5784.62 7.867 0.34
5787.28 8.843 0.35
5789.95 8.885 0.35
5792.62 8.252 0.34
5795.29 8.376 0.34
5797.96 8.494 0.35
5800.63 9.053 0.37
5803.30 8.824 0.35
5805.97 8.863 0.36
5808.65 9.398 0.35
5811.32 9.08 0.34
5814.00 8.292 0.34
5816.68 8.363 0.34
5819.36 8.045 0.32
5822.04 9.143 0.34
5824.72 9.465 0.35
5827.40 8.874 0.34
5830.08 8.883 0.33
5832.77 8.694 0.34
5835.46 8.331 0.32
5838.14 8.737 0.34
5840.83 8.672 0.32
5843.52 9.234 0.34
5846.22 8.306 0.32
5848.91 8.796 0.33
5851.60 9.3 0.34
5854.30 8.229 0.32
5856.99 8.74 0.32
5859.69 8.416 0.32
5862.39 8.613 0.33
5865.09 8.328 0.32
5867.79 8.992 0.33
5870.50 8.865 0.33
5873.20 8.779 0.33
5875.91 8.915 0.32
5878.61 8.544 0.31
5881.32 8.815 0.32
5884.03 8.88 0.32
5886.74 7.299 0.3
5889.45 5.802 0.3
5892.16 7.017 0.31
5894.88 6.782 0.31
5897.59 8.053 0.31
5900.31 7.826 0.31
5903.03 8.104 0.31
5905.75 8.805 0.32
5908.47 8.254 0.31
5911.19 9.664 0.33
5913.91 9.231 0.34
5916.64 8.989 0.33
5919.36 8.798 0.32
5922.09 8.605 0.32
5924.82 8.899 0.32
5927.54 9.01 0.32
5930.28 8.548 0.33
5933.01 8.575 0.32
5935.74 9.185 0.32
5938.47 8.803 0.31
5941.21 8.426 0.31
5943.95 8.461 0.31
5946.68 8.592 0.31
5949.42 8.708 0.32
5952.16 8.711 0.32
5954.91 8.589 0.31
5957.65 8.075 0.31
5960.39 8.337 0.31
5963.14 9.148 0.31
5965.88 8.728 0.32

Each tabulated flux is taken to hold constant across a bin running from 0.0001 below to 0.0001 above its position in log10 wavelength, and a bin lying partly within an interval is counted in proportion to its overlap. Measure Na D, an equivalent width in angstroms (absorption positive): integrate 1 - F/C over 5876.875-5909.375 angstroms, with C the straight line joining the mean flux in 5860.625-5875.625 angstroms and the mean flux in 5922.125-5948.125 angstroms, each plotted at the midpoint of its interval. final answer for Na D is 3.2 angstroms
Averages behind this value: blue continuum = 8.72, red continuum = 8.72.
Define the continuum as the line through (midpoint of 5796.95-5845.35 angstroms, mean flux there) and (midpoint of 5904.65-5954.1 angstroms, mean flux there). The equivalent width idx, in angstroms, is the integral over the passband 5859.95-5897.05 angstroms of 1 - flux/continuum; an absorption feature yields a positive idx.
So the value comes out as 2.8 angstroms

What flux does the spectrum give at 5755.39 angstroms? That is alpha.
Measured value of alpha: 8.557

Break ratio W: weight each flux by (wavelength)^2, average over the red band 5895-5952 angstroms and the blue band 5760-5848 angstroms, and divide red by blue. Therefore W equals 1.0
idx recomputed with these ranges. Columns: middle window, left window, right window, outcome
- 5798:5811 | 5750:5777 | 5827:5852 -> -0.4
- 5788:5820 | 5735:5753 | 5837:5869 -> 0.2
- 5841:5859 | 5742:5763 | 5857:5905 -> -1.0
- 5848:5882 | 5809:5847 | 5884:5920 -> -1.3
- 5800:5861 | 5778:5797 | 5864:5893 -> -3.3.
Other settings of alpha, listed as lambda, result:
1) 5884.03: 8.88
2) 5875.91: 8.915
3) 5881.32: 8.815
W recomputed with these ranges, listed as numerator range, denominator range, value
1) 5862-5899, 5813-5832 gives 0.95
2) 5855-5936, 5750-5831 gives 1.01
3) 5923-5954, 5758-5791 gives 1.08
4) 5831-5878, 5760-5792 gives 1.04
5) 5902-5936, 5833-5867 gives 1.04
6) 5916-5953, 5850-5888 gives 1.04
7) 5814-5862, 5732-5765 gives 1.03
